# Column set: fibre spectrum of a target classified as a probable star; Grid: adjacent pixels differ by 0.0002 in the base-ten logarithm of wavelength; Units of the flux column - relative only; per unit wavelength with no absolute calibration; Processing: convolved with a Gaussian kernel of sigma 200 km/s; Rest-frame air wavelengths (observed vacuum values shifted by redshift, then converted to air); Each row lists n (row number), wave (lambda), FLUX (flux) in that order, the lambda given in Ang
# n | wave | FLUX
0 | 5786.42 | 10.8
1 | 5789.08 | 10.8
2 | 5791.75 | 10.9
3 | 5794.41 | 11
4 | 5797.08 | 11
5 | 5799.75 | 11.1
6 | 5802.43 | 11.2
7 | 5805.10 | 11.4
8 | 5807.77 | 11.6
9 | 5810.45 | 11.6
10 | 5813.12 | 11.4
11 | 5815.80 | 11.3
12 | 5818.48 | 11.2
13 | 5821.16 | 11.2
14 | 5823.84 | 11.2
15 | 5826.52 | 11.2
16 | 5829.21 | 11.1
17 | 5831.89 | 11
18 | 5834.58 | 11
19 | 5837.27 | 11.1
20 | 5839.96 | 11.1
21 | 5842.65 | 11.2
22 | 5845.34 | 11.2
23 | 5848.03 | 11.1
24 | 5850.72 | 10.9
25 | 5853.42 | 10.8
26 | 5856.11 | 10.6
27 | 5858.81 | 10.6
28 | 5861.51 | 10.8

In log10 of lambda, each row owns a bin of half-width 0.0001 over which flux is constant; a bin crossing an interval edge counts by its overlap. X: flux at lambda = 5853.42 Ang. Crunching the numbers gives 10.8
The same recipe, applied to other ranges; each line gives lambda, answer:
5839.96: 11.1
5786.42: 10.8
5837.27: 11.1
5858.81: 10.6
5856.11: 10.6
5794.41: 11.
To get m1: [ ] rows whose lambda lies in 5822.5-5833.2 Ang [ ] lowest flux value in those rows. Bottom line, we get 11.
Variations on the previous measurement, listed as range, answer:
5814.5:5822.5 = 11.2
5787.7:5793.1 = 10.8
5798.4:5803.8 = 11.1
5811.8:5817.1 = 11.3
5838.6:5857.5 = 10.6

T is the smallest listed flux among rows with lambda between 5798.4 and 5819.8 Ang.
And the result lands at 11.1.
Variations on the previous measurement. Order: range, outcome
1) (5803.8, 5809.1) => 11.4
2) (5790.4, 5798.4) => 10.9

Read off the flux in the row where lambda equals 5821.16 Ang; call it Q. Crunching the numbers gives 11.2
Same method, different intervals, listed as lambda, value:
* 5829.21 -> 11.1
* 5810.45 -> 11.6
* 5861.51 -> 10.8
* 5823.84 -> 11.2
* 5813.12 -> 11.4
